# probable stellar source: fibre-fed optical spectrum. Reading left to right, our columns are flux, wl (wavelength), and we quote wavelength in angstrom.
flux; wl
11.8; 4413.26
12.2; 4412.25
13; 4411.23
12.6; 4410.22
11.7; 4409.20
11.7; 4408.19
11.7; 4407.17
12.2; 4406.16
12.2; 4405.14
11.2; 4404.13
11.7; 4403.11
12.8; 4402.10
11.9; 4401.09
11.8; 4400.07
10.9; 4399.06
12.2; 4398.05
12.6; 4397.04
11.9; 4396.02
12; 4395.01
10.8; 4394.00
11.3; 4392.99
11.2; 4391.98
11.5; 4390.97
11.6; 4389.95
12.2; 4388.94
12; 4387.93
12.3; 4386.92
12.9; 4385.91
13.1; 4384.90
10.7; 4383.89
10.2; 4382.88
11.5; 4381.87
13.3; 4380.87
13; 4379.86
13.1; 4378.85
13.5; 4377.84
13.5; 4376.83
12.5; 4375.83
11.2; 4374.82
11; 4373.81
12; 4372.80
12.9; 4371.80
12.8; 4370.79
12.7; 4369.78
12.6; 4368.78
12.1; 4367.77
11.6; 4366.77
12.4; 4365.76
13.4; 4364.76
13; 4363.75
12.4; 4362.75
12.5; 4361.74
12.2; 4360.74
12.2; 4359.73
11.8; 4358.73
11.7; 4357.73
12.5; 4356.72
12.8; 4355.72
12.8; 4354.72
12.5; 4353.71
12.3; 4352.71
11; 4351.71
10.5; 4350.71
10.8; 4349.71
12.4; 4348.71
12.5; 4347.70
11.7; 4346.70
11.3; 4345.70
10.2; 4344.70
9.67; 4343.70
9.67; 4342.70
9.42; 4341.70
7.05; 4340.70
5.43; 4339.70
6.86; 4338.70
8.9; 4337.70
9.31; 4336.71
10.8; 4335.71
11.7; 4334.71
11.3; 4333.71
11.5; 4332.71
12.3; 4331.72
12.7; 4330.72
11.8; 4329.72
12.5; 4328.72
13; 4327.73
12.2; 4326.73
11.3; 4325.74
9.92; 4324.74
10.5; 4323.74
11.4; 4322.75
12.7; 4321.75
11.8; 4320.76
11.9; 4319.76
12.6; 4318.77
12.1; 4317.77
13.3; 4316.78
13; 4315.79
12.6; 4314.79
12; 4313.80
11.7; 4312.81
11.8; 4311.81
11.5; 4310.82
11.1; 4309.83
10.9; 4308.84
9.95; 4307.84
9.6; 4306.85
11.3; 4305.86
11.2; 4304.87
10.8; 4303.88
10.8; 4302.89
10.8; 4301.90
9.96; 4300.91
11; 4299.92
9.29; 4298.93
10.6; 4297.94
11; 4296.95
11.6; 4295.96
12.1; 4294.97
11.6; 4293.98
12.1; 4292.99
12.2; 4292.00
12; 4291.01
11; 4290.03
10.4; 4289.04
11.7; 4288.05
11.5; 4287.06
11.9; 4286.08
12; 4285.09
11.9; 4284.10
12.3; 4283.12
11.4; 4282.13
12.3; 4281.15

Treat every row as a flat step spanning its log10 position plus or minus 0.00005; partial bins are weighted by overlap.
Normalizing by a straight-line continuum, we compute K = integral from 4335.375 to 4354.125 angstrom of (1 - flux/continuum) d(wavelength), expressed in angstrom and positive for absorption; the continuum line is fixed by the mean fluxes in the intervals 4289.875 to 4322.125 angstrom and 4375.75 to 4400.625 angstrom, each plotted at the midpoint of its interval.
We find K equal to 2.6 angstrom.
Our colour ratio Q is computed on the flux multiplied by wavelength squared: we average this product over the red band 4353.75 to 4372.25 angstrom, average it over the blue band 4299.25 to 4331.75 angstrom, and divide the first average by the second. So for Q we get 1.1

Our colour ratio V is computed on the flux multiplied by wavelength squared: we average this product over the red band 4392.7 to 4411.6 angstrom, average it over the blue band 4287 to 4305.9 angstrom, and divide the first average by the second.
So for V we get 1.1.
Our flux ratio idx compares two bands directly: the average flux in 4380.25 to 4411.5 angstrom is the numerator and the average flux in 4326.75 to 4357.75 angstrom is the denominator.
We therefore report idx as 1.1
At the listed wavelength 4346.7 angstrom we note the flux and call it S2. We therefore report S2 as 11.7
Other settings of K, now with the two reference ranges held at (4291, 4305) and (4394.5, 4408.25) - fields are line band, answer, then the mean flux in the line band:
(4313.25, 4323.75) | -0.9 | 12.3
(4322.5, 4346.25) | 2.0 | 10.4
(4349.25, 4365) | -0.8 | 12.1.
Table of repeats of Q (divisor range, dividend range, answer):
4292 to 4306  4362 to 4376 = 1.15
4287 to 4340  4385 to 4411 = 1.10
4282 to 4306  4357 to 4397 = 1.12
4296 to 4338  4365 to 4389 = 1.11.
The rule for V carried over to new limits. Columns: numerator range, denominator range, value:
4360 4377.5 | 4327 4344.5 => 1.23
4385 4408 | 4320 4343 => 1.15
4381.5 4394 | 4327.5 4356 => 1.10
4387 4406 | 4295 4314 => 1.13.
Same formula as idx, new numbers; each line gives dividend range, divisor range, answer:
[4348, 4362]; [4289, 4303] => 1.08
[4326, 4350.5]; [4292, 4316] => 0.95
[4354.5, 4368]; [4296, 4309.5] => 1.17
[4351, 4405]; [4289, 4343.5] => 1.10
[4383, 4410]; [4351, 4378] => 0.96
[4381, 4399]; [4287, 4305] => 1.06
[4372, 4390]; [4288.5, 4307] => 1.11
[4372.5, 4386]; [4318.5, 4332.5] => 1.03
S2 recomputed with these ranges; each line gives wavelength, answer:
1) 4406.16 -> 12.2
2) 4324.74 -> 9.92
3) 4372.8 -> 12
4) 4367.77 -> 12.1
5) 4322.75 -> 11.4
